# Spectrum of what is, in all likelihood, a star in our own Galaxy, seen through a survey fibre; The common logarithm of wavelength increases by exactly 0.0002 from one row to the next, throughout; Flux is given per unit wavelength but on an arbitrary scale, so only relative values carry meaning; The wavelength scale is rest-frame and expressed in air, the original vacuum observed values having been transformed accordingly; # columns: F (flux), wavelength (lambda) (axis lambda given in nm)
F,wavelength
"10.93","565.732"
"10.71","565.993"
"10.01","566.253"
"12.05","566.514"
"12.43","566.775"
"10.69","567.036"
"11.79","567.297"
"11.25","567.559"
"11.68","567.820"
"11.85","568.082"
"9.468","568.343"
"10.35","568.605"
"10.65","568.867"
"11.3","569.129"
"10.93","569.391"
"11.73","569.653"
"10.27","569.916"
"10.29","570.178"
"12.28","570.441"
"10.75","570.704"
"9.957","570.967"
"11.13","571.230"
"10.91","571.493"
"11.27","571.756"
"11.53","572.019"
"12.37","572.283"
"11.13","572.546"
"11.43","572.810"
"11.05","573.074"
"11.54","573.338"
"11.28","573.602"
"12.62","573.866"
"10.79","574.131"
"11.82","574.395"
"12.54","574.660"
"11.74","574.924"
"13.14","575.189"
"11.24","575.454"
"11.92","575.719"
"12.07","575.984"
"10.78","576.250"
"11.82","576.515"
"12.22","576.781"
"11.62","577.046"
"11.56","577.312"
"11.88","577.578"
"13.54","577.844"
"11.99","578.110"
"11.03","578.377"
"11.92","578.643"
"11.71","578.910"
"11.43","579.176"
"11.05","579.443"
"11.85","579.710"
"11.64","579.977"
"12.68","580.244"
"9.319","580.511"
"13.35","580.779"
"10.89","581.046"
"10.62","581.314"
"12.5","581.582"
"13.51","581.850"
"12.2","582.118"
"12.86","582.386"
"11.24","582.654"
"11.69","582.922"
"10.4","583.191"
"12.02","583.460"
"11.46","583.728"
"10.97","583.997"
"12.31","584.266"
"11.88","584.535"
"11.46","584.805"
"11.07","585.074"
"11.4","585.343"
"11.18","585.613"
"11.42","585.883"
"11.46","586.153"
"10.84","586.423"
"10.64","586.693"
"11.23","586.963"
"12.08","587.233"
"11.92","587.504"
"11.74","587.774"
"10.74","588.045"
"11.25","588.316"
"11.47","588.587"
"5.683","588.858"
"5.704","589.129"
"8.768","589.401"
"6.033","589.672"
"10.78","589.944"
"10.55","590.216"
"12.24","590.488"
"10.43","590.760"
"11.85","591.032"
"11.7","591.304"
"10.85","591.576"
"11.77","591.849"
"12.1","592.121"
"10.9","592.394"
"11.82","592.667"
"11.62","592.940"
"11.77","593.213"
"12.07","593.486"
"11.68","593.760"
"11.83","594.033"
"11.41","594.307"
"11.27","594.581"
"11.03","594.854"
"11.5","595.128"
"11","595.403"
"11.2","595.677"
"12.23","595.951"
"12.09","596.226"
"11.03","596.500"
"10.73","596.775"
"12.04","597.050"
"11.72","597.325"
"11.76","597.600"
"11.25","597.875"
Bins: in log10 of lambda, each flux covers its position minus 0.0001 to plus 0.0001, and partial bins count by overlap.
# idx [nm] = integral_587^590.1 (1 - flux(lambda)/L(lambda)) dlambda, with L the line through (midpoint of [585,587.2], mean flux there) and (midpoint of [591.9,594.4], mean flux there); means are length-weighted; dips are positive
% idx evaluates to 0.45 nm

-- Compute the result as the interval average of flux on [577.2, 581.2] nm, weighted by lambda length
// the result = 11.7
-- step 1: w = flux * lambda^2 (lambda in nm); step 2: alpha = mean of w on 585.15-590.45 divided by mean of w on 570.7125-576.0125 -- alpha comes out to 0.9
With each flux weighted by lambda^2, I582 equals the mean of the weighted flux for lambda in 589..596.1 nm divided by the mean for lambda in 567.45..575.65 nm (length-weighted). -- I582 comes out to 1.04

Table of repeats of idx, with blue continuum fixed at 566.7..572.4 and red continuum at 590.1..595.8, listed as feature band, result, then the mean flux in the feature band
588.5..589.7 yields 0.410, 7.51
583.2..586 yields -0.032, 11.5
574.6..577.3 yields -0.161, 11.9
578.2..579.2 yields -0.027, 11.6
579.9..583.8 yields -0.162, 11.8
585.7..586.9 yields 0.028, 11.1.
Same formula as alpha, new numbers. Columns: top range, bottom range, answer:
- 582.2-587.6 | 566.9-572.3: 1.10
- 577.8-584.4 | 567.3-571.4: 1.12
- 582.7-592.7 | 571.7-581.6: 0.96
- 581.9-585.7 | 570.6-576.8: 1.04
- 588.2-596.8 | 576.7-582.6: 0.95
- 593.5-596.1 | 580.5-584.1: 1.02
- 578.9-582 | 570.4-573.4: 1.07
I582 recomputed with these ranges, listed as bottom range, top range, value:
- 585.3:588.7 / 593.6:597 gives 1.04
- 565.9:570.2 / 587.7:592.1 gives 0.99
